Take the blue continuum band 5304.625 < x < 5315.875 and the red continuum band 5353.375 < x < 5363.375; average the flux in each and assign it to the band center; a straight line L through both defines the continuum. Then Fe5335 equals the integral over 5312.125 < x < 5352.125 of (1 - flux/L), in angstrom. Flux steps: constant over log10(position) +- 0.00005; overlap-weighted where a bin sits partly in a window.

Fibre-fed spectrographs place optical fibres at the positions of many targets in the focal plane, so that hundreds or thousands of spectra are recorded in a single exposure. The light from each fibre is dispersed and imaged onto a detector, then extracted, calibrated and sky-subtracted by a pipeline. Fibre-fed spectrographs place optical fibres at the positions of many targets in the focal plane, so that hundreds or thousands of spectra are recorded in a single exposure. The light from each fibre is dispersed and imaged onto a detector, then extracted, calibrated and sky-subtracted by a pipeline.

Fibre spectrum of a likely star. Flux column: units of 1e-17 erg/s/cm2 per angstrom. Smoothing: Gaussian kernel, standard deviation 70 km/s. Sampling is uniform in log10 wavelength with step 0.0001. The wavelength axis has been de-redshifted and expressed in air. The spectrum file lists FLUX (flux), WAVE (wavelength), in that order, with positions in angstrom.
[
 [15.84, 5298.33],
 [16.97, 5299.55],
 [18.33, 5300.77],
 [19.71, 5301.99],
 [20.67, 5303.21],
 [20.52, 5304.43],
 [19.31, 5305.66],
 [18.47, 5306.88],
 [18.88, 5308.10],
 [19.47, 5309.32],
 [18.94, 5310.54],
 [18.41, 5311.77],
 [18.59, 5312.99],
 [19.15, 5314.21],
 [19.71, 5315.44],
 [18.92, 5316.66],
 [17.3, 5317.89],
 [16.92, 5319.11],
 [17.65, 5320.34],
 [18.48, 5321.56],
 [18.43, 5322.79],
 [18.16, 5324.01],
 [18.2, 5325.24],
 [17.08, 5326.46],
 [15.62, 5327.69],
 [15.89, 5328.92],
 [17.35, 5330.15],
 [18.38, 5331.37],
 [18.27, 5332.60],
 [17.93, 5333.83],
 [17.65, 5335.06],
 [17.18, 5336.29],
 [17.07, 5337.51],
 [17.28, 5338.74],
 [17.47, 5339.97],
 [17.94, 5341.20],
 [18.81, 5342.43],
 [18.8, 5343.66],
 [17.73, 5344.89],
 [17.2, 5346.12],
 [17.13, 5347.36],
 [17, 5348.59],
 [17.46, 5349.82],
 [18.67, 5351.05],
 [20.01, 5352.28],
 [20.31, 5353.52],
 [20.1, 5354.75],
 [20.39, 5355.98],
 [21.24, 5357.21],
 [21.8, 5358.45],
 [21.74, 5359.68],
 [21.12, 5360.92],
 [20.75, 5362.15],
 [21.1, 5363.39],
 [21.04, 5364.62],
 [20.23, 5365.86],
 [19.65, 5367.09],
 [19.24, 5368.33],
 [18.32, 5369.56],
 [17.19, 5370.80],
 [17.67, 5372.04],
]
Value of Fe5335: 4.2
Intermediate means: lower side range 19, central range 17.8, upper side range 21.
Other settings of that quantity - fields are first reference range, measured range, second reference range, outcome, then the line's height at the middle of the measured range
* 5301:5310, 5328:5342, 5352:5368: 1.9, 20.2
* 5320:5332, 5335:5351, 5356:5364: 1.4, 19.4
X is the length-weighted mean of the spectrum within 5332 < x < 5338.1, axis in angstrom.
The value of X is 17.6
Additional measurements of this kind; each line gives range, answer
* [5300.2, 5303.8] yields 19.6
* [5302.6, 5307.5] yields 19.7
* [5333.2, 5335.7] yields 17.8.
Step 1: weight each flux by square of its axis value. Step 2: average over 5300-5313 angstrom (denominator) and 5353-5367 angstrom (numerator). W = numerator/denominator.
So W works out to 1.1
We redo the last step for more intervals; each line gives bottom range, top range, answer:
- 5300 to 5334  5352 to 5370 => 1.13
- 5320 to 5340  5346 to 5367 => 1.15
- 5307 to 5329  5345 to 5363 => 1.09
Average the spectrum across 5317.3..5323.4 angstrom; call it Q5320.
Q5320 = 17.8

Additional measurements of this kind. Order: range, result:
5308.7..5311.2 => 19.2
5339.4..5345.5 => 18.2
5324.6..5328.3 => 17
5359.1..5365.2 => 21.1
